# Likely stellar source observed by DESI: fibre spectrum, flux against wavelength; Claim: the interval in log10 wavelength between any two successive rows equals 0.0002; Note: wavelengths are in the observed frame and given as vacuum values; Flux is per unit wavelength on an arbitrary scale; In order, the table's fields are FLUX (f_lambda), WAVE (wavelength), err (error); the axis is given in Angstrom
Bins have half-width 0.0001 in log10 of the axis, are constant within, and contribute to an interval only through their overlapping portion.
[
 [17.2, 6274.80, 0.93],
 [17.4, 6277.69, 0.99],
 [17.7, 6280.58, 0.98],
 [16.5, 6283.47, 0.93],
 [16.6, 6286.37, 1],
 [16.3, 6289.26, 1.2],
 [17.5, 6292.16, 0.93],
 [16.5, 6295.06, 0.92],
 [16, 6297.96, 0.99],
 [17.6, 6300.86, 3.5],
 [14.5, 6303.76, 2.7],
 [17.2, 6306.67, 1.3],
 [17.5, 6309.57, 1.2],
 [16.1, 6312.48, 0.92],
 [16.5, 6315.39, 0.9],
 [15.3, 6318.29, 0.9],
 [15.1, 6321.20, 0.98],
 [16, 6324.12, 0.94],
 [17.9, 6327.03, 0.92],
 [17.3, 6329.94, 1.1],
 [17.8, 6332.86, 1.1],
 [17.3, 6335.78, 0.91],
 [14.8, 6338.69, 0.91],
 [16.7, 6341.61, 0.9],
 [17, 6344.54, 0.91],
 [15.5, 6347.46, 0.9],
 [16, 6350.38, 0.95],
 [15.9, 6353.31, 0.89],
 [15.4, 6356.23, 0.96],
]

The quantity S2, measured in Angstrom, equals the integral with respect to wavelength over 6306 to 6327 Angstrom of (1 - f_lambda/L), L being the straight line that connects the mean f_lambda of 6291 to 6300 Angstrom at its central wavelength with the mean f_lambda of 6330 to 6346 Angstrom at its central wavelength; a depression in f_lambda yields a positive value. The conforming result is 0.5 Angstrom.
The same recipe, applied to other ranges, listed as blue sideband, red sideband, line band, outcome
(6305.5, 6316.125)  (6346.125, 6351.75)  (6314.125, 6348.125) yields -0.4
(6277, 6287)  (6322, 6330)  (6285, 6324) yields 1.4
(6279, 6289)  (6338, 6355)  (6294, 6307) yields 0.3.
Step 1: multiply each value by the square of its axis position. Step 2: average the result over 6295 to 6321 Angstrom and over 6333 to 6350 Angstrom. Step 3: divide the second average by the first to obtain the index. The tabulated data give 1.0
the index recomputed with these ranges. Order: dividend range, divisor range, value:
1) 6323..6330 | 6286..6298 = 1.04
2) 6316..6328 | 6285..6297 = 0.97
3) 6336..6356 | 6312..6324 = 1.03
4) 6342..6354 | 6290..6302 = 0.98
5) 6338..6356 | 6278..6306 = 0.98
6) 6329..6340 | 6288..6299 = 1.03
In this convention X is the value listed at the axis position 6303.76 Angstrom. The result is 14.5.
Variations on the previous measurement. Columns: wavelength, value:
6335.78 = 17.3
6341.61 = 16.7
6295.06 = 16.5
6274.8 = 17.2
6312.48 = 16.1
